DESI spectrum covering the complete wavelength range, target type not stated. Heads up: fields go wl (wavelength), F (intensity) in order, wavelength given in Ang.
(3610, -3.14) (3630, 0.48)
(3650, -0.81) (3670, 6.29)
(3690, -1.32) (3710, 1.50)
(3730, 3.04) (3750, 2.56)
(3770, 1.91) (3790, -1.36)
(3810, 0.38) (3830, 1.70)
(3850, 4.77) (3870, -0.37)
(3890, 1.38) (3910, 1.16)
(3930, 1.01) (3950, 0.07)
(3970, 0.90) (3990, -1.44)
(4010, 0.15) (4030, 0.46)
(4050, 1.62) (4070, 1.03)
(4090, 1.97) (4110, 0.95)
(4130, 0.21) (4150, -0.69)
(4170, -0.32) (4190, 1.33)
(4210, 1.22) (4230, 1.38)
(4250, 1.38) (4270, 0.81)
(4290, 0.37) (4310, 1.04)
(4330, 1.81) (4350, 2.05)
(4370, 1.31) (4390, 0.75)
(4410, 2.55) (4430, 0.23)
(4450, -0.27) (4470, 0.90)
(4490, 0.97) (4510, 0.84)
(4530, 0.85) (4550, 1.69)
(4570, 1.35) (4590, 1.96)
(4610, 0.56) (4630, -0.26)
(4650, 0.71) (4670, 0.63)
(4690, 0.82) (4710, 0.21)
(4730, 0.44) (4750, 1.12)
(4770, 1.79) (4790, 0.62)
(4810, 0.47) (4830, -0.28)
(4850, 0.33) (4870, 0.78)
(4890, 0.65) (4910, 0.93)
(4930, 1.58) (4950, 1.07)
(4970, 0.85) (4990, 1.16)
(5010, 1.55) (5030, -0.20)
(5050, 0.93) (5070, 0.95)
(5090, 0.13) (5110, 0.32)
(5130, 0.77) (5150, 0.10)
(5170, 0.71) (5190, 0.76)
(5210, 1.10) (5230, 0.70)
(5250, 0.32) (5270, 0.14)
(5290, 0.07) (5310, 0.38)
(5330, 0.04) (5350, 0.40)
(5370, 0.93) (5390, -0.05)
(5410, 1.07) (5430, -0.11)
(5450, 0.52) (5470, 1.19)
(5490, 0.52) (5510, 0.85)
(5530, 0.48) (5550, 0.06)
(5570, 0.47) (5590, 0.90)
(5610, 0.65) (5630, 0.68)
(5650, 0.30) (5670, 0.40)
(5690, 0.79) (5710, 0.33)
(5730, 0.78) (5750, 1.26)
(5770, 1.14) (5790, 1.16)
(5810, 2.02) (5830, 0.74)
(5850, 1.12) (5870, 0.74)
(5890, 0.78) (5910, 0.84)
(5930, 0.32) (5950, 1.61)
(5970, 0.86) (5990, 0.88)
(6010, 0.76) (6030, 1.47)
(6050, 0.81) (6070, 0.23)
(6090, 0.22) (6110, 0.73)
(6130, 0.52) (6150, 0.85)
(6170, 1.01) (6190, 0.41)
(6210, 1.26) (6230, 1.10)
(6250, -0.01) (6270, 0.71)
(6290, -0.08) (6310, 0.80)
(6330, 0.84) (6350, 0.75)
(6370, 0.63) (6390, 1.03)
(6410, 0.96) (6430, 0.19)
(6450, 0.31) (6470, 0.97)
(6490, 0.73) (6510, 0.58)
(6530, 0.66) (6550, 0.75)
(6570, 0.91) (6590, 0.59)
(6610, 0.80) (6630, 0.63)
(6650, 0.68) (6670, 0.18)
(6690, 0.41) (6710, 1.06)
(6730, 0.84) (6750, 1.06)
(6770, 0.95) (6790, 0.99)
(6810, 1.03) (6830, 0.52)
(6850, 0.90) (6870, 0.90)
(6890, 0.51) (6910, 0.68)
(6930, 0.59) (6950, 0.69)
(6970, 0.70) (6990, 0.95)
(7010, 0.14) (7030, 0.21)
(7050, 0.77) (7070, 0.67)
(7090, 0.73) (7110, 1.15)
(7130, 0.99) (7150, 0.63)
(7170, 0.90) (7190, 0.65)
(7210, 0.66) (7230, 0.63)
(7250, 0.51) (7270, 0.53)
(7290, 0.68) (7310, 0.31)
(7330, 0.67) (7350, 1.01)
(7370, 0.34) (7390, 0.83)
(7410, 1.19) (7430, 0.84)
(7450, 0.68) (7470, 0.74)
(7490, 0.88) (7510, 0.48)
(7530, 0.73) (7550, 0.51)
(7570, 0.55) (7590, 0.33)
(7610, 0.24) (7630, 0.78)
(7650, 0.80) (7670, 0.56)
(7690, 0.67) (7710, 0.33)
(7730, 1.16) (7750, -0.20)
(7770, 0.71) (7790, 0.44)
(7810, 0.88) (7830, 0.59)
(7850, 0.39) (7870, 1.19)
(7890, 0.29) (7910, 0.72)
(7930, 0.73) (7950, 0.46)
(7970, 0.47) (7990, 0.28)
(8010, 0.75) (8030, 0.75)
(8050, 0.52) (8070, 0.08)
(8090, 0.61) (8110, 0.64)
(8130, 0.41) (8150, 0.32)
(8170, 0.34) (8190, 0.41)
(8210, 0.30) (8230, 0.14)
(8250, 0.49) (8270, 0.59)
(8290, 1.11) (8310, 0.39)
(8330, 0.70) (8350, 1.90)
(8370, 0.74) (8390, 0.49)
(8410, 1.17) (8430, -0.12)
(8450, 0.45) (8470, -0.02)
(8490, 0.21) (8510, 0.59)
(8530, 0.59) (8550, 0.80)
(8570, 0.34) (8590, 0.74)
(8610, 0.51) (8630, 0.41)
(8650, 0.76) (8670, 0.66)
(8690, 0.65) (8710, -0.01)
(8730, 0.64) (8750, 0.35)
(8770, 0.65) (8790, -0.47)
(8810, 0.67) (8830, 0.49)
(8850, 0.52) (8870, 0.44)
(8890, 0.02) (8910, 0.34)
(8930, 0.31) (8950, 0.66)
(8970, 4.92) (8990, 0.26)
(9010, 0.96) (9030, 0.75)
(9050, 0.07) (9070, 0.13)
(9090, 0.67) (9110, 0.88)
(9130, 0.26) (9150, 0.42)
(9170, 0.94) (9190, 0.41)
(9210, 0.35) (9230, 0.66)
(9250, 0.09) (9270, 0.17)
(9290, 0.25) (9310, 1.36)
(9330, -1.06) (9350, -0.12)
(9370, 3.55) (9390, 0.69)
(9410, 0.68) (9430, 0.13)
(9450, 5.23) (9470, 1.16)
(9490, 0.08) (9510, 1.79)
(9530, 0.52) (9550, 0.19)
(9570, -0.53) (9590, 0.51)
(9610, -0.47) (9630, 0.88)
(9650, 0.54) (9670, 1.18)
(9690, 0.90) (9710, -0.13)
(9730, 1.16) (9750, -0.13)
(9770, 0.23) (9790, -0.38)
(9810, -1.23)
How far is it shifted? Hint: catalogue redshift 0.42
